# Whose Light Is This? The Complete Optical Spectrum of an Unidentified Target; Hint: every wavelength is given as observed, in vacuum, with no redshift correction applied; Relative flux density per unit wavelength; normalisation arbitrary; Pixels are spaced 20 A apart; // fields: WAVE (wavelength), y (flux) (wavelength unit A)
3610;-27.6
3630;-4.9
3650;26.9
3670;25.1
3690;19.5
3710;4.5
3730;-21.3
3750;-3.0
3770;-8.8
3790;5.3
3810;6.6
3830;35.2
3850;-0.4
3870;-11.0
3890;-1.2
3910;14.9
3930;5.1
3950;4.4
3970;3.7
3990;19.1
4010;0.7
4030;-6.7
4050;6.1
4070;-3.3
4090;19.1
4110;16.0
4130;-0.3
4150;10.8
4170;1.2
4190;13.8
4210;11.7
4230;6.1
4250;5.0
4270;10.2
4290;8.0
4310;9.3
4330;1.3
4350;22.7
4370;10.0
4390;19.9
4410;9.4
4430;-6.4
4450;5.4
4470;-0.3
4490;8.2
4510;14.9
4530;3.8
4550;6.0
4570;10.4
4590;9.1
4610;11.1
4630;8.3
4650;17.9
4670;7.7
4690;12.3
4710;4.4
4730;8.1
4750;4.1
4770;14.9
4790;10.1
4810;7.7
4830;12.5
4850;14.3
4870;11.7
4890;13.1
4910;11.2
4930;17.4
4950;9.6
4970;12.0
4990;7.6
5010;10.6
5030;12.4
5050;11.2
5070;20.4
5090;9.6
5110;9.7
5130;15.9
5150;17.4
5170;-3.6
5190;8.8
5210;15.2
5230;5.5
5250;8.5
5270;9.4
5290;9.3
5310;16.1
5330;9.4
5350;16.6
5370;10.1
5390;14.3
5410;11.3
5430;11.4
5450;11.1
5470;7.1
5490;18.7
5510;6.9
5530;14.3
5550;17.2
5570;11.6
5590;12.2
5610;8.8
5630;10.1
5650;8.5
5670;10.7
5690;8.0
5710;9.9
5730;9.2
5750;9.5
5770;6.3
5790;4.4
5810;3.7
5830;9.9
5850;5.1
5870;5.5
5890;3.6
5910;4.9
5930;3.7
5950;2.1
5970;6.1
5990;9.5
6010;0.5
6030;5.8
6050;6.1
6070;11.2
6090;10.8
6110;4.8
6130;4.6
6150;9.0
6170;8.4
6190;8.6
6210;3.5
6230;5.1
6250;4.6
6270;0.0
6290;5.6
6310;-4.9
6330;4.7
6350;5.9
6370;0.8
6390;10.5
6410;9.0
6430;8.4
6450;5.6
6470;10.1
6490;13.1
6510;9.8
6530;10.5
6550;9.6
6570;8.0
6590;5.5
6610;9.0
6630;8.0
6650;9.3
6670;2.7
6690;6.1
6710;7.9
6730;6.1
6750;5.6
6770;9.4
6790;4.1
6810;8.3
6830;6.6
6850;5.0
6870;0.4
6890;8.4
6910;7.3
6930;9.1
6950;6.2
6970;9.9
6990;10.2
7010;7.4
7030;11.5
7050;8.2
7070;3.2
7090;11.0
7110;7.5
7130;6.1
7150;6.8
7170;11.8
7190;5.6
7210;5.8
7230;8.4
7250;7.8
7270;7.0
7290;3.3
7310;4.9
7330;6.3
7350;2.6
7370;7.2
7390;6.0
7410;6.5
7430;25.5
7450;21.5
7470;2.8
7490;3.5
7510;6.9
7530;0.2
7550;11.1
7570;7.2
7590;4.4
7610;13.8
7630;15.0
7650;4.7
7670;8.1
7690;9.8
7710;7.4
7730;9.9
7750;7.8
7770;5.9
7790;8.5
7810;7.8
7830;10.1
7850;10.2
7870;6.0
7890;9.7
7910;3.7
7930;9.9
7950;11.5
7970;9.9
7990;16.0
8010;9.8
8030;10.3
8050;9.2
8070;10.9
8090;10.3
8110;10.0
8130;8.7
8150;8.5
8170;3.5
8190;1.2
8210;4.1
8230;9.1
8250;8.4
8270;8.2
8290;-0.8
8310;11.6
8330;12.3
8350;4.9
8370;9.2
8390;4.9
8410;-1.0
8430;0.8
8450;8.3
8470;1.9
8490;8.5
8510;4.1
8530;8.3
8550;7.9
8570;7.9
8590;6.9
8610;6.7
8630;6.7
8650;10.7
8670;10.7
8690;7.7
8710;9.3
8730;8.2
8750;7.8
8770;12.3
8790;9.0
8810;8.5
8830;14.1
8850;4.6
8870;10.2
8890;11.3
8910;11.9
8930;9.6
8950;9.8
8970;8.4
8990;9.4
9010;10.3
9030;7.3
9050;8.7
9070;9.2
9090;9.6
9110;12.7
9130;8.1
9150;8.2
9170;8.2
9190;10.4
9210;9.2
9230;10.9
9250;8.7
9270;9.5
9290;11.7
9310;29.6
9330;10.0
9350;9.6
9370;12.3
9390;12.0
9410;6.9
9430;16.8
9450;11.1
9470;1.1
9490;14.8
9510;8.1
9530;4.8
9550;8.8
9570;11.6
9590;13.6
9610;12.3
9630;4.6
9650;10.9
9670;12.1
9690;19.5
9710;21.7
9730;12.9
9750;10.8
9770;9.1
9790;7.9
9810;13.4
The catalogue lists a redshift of 0.99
